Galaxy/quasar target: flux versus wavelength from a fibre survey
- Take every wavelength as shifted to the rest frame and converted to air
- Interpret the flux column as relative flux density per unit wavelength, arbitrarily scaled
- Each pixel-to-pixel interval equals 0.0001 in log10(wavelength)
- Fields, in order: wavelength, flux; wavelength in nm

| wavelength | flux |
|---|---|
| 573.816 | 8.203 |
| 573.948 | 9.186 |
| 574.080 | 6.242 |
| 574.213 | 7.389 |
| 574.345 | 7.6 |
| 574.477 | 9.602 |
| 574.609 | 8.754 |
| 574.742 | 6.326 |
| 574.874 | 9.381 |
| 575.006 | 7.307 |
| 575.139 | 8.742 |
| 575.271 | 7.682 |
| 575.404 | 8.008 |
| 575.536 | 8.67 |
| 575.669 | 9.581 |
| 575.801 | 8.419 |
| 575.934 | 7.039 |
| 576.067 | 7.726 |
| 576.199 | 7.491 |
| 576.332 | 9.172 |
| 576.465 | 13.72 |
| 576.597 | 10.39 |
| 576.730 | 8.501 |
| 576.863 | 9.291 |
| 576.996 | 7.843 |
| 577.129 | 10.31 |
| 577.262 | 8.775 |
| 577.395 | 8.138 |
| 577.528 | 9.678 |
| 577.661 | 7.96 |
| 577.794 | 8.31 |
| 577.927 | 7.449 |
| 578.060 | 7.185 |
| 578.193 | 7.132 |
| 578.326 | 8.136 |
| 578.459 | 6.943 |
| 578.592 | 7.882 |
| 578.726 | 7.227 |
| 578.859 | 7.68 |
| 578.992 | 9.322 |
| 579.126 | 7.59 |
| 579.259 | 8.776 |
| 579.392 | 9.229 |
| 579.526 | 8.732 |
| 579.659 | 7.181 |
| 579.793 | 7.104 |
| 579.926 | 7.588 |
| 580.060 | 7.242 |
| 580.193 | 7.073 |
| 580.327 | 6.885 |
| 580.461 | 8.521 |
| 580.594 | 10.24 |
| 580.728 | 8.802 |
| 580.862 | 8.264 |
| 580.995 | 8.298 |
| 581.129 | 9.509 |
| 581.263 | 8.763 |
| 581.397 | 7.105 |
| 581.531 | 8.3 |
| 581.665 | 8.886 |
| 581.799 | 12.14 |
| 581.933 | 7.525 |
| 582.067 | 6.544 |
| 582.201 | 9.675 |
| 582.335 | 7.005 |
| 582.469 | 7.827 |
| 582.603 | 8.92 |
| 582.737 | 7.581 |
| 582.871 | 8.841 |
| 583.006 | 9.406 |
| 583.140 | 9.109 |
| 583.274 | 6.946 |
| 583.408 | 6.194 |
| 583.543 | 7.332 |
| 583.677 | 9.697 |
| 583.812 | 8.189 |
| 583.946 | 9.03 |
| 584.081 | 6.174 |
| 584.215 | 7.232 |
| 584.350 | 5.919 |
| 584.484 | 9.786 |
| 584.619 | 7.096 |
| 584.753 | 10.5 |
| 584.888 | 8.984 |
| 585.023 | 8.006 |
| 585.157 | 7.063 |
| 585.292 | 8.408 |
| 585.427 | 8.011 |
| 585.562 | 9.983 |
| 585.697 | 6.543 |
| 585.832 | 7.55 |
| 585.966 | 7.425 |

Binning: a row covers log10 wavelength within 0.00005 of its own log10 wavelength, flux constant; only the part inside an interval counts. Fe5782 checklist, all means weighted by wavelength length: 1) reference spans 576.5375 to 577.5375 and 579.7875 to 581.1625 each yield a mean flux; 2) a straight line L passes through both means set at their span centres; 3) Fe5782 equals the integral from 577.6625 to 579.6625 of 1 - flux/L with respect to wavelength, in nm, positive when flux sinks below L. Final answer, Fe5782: 0.16 nm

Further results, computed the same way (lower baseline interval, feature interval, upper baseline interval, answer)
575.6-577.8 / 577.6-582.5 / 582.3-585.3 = 0.242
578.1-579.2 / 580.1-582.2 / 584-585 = -0.173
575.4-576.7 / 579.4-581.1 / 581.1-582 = 0.159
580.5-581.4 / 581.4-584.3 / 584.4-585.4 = 0.162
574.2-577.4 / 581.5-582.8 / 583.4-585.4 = -0.040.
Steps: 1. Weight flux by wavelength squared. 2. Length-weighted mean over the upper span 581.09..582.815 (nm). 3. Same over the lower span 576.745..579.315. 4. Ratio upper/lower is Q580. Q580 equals 1.0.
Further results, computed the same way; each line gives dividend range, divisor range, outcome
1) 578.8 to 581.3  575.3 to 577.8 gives 0.94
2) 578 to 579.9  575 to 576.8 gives 0.90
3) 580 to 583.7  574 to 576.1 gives 1.06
